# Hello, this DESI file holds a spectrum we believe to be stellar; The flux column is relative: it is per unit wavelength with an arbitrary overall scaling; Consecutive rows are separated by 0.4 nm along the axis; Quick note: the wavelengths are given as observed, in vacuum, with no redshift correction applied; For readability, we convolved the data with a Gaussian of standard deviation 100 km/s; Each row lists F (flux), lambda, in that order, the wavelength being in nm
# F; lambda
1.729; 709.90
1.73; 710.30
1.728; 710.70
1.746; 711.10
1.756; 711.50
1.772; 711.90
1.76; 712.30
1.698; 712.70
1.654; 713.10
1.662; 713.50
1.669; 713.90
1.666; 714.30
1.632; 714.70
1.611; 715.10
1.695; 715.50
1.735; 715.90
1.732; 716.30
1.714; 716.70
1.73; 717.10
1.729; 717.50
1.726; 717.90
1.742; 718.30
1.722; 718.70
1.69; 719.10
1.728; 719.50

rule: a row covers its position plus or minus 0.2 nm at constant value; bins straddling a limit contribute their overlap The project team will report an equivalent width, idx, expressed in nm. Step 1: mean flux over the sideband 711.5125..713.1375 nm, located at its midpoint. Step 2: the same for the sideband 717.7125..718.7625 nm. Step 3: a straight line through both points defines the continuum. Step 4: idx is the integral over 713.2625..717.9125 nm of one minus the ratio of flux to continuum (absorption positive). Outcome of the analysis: 0.11 nm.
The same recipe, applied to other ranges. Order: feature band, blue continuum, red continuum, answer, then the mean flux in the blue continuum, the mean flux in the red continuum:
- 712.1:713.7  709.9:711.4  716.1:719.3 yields 0.04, 1.74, 1.72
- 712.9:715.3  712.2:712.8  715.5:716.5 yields 0.11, 1.73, 1.73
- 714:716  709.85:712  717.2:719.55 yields 0.08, 1.74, 1.72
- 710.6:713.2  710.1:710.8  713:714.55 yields -0.05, 1.73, 1.66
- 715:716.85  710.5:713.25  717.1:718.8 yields 0.03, 1.73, 1.73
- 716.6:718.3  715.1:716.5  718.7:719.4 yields -0.02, 1.71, 1.7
